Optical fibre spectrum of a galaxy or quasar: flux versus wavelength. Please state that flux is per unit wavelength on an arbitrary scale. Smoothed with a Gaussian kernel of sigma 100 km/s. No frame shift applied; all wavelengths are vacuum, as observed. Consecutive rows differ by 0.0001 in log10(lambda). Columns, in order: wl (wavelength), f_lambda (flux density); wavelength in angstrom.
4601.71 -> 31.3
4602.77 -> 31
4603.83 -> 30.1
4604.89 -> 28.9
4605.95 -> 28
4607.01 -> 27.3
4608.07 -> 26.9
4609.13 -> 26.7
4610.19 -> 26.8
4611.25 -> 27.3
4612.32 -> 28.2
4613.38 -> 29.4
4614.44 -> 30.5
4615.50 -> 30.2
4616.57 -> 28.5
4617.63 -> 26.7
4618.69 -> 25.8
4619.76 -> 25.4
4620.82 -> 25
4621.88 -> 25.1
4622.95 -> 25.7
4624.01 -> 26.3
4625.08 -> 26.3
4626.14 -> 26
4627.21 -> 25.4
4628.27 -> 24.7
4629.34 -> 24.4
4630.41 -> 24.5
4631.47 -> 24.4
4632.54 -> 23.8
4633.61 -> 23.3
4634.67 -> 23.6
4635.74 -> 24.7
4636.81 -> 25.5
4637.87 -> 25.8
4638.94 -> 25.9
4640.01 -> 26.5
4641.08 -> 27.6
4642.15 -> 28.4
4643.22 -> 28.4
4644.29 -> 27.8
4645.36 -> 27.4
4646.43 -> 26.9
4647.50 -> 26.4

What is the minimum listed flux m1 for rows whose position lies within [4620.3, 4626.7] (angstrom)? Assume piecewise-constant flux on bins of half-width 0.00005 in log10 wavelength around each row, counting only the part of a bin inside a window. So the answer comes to 25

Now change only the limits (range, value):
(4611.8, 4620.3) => 25.4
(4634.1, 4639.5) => 23.6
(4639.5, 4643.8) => 26.5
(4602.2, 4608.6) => 26.9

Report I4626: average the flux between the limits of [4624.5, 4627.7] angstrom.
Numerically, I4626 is 25.9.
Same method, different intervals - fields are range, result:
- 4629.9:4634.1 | 24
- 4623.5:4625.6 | 26.2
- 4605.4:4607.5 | 27.7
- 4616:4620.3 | 26.6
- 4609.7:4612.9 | 27.4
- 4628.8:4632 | 24.4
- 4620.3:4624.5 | 25.5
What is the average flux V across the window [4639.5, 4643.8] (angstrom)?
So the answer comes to 27.7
